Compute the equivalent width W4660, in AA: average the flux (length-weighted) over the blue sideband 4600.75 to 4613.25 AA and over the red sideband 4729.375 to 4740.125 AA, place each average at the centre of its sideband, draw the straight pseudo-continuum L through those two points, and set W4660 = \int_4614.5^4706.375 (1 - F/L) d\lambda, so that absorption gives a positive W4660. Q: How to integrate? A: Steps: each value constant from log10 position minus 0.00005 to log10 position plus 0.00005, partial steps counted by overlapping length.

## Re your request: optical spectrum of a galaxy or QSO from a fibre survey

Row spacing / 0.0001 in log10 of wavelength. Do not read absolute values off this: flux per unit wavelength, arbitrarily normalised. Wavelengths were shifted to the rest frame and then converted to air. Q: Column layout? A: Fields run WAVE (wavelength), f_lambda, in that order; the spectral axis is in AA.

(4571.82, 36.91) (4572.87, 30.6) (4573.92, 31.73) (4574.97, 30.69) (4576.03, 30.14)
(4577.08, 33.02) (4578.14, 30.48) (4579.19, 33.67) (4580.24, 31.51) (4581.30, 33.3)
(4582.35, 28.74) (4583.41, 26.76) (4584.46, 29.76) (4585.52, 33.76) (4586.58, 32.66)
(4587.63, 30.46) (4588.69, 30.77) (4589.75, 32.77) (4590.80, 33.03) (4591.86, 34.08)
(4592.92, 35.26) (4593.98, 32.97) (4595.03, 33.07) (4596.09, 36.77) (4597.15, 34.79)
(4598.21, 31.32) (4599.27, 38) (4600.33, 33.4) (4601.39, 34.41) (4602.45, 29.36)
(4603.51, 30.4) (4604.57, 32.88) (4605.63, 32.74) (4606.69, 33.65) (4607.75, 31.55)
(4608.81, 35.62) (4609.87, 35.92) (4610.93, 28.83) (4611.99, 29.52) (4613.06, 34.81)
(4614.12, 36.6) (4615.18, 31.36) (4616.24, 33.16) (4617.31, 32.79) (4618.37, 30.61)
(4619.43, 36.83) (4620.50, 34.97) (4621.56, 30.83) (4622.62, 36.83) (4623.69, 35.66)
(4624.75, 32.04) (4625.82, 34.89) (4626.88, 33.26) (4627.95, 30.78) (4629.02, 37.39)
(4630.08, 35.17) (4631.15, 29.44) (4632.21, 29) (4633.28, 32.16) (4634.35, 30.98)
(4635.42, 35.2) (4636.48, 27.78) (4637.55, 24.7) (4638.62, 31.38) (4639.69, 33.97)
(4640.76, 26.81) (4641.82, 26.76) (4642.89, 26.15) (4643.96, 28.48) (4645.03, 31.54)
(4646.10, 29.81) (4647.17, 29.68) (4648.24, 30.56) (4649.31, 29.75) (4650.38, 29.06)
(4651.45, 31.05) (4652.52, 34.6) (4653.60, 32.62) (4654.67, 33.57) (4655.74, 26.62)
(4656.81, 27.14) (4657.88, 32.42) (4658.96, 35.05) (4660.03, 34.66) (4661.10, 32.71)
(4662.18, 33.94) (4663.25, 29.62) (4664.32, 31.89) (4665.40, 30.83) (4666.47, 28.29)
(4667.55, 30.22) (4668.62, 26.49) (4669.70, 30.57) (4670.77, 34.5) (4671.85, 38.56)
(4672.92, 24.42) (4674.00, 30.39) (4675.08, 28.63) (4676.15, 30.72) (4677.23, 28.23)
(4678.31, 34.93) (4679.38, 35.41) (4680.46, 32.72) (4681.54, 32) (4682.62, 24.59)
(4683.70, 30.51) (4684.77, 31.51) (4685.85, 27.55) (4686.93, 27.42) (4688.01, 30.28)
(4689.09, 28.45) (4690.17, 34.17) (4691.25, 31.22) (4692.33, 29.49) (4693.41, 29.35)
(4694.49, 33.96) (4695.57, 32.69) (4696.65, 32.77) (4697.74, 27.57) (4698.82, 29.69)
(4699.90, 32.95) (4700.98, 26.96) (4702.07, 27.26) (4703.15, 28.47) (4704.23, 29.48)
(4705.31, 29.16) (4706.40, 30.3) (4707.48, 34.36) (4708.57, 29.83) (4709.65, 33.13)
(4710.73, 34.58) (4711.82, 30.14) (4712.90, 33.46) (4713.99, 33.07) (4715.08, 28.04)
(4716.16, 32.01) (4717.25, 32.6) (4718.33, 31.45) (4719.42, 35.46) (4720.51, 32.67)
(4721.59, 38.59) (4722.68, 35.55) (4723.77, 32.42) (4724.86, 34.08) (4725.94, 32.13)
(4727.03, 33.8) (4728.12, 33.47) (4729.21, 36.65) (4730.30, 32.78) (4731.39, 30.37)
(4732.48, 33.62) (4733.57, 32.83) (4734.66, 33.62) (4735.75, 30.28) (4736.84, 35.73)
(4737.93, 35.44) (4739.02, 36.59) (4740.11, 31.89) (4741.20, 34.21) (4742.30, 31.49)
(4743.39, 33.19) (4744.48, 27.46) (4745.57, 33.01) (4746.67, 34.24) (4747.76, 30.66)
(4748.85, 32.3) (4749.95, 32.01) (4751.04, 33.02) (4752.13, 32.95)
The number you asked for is 5.1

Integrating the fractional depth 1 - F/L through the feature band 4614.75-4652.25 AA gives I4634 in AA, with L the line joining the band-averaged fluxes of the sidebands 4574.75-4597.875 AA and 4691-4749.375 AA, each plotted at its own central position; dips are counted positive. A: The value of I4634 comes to 0.9 AA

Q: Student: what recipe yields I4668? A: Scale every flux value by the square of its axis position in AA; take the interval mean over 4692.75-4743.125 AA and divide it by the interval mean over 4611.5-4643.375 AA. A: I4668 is 1.05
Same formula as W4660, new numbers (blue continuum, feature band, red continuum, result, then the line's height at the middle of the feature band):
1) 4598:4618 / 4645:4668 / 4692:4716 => 0.51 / 31.9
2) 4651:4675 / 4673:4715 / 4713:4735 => 2.18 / 32.3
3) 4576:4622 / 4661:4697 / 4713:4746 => 2.35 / 33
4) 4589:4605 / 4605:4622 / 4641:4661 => -0.29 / 32.6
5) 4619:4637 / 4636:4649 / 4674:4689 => 1.35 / 32.3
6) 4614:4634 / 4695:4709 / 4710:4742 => 1.34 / 33.3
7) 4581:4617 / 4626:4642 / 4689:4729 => 0.63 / 32.4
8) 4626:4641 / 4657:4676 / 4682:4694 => -0.61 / 30.3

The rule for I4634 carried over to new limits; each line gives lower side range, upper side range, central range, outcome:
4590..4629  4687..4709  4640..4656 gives 1.1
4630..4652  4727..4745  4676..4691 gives 0.3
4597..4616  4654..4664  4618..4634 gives -0.4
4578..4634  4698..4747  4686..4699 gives 0.8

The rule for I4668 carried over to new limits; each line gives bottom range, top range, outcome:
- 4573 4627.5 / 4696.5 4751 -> 1.04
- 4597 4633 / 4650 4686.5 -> 0.96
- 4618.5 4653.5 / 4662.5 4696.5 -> 0.99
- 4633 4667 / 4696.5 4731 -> 1.07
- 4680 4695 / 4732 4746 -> 1.12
